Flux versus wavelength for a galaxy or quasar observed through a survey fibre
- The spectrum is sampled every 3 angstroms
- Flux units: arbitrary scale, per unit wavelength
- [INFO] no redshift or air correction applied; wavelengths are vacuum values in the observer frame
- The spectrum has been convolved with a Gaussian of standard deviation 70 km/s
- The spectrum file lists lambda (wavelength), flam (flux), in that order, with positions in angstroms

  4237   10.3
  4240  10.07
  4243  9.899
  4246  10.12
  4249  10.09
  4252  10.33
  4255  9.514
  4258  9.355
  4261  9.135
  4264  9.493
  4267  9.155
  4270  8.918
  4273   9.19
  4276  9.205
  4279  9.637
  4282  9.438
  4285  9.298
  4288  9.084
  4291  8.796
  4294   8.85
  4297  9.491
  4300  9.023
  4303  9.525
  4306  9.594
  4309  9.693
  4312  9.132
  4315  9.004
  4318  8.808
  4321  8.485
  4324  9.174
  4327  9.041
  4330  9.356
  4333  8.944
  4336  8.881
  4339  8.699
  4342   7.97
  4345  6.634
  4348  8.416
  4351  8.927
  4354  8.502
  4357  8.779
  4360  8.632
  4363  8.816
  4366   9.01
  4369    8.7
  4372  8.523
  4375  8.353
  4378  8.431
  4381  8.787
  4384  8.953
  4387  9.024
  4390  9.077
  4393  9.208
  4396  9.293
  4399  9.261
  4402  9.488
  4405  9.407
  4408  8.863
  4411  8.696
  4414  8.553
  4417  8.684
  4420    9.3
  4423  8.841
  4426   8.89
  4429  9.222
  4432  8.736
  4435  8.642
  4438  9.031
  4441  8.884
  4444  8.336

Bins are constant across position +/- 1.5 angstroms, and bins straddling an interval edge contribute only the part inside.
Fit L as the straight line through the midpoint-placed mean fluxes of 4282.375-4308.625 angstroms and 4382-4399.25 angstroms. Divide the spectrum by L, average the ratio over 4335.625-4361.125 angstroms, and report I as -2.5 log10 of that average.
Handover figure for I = 0.10 mag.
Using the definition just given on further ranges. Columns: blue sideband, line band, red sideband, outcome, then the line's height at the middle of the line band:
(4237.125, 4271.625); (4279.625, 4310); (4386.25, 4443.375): 0.02 mag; 9.5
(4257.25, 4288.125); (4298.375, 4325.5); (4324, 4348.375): -0.04 mag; 8.82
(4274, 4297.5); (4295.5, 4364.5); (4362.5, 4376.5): 0.01 mag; 8.93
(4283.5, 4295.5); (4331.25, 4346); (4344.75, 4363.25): 0.04 mag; 8.6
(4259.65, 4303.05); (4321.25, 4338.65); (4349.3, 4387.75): -0.01 mag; 8.93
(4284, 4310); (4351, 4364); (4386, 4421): 0.05 mag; 9.15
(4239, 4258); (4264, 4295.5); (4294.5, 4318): 0.05 mag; 9.6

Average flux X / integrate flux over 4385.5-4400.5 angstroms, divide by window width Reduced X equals 9.17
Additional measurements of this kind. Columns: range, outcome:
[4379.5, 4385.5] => 8.87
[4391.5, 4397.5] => 9.25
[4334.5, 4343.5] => 8.52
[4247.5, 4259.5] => 9.82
